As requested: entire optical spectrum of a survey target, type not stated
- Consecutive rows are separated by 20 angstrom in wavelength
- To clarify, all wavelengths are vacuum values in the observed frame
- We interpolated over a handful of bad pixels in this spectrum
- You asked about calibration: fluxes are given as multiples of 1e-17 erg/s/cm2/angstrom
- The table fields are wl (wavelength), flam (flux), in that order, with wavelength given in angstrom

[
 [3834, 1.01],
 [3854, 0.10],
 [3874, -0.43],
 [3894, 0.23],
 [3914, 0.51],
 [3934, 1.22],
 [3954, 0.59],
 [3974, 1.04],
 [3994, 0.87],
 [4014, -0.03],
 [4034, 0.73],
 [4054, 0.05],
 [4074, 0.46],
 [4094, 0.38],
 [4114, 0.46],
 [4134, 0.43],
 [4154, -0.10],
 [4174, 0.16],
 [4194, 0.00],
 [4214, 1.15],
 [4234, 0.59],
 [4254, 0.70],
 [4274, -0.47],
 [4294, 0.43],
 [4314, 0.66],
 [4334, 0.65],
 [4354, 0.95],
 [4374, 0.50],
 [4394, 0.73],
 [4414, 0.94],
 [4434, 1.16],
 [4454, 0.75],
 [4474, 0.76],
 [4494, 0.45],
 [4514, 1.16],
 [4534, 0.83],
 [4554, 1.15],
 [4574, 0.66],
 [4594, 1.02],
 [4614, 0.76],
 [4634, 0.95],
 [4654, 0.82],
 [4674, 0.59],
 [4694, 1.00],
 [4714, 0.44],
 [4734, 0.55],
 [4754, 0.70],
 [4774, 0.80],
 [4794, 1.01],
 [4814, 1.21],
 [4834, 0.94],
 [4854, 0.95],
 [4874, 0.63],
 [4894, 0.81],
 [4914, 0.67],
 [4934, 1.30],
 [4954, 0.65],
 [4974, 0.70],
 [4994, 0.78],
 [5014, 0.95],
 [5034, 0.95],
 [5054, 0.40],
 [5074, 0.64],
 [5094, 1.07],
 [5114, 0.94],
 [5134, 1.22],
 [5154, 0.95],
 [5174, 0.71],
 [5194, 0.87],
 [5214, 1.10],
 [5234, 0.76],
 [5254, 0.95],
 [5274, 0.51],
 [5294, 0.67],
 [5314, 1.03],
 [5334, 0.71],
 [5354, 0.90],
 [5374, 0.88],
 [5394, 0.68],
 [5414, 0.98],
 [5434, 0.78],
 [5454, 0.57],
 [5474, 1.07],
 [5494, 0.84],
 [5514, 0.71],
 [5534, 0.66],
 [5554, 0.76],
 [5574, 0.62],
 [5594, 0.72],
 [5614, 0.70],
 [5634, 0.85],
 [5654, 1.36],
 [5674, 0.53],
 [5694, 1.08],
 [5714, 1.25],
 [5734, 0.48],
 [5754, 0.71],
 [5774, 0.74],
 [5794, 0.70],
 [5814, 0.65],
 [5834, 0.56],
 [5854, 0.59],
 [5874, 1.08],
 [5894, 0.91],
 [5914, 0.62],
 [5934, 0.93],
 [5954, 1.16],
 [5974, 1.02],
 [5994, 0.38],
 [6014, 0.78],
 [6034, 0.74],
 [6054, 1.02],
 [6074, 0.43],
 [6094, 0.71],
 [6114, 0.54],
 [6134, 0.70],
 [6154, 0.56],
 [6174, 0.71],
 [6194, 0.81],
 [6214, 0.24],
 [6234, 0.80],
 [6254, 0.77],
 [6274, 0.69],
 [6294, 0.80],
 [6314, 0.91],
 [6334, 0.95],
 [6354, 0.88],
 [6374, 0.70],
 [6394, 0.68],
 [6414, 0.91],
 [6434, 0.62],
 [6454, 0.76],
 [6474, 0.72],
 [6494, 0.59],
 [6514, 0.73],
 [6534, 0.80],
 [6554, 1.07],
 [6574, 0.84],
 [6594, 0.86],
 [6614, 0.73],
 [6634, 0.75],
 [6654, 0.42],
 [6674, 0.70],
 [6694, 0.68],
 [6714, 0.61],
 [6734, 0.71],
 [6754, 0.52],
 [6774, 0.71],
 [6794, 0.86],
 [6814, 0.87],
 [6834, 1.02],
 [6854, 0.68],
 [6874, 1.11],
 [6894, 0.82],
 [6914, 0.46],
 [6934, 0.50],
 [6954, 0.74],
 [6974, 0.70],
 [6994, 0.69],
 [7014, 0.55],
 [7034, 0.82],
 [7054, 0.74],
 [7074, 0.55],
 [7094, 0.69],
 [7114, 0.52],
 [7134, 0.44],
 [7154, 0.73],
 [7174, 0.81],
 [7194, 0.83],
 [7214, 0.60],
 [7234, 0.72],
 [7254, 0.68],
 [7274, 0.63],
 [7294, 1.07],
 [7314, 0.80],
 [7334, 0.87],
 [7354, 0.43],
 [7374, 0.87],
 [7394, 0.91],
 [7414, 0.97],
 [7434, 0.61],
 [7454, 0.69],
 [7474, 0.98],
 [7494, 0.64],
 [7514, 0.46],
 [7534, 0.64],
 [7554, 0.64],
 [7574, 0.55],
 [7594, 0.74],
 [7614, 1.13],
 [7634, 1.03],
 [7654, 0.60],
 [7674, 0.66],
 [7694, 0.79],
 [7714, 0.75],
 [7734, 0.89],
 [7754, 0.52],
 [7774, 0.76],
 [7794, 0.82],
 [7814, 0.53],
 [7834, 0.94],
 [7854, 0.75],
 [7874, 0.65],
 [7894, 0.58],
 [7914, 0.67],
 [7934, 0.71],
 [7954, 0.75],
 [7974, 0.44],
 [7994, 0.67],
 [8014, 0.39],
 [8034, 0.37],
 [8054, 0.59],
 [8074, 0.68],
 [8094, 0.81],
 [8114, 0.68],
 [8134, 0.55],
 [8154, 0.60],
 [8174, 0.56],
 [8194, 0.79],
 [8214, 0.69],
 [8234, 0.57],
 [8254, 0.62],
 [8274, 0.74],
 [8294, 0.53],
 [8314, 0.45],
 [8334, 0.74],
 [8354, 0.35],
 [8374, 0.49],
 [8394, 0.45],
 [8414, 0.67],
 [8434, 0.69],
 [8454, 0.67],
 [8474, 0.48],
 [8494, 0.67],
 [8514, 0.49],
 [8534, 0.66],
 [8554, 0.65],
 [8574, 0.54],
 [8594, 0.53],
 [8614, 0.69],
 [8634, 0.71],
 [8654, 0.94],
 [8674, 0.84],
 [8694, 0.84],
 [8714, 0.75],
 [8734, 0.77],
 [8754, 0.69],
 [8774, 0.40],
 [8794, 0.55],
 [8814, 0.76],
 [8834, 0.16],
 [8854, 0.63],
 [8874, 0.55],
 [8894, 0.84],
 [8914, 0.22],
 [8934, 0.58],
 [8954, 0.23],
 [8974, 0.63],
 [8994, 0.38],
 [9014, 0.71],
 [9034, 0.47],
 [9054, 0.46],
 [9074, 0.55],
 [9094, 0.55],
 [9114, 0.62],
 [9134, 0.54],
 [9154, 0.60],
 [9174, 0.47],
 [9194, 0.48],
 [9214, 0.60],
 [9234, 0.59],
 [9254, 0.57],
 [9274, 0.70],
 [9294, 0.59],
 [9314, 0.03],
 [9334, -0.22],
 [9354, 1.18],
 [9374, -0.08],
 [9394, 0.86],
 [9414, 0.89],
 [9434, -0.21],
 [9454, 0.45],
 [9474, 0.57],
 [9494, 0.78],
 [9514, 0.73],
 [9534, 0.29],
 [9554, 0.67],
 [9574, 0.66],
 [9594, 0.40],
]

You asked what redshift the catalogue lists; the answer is 0.13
